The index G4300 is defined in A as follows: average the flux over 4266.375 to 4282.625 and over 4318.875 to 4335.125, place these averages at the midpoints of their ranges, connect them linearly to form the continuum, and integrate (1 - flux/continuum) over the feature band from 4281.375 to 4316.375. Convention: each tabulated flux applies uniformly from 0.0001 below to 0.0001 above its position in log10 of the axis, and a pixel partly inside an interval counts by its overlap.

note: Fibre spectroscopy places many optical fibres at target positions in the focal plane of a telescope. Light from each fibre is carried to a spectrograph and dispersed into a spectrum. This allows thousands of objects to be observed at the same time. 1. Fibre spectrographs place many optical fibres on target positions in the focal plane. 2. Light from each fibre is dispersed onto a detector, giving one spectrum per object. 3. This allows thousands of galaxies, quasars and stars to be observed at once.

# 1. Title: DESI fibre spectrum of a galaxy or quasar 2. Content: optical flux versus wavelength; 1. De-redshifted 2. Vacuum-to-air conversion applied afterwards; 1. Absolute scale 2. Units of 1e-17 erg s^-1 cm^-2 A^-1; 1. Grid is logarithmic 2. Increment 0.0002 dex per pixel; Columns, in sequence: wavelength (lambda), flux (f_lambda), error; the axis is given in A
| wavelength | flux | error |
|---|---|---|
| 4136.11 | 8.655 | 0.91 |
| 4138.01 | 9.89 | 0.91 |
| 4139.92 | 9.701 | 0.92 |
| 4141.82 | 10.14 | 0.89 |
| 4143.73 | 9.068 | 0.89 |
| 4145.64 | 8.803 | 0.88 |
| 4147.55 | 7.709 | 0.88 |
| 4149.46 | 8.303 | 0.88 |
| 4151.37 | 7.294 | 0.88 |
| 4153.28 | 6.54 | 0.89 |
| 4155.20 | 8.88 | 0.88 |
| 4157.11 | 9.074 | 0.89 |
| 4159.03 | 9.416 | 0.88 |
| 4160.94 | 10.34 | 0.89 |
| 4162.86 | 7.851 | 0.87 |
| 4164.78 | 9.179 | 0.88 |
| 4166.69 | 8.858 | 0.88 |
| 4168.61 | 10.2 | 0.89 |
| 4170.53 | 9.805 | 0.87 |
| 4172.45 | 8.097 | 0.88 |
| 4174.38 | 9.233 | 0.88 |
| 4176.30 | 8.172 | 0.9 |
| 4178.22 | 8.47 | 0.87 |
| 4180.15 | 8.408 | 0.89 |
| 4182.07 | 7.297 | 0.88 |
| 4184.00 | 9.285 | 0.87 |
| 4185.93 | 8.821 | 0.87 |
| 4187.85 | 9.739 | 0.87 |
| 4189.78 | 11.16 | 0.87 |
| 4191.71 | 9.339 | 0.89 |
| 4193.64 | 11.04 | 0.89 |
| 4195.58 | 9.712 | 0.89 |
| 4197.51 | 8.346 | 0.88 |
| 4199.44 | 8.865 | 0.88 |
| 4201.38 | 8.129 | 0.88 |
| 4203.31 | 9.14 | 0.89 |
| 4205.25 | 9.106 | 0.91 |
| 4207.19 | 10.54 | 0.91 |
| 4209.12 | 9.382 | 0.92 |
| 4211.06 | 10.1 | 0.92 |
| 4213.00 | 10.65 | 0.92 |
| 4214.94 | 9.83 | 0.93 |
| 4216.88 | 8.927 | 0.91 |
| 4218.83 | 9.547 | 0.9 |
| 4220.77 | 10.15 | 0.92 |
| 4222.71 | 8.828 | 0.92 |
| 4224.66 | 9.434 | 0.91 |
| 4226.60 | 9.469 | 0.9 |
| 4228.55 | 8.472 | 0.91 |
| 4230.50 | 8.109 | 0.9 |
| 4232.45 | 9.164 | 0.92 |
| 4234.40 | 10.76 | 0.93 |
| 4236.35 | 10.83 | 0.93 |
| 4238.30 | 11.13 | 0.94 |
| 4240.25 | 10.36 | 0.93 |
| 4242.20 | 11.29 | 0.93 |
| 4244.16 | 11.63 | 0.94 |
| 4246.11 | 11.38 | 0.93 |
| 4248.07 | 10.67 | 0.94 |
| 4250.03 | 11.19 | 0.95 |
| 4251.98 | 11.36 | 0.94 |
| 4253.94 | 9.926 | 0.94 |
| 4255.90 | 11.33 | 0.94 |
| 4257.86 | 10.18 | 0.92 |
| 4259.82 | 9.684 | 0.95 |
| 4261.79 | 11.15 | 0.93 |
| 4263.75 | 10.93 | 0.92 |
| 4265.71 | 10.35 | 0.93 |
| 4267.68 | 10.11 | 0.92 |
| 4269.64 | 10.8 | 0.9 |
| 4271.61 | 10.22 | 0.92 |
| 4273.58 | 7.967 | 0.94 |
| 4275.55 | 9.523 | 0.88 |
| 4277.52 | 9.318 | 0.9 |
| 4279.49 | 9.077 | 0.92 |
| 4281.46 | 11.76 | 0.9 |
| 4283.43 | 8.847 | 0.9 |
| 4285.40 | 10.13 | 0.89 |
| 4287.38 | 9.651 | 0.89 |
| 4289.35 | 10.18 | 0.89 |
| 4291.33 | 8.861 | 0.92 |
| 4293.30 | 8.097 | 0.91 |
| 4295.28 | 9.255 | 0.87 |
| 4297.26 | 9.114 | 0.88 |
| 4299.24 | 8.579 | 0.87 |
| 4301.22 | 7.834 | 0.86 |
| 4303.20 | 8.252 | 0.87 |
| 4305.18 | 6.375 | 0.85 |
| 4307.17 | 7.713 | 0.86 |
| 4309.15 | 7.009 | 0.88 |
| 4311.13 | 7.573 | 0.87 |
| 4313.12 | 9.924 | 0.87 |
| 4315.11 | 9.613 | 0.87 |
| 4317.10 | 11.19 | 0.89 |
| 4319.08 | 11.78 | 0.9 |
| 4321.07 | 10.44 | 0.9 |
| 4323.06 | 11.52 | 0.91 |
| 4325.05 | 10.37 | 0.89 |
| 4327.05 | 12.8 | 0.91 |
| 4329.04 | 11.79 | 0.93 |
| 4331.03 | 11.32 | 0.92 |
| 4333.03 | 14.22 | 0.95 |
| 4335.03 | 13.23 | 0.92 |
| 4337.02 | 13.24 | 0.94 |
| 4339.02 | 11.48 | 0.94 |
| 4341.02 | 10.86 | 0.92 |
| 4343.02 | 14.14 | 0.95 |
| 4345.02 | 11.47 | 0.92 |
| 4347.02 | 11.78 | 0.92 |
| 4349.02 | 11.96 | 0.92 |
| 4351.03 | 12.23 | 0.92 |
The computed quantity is 6.5 A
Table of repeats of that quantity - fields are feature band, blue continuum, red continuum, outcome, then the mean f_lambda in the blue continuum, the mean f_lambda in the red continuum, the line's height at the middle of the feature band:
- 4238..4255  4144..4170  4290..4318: -4.7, 8.68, 8.54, 8.59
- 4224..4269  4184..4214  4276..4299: -4.2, 9.6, 9.45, 9.52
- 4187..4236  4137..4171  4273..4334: -1.6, 8.94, 9.69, 9.23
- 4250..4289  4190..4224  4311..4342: 1.4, 9.54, 11.4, 10.5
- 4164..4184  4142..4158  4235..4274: 0.1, 8.3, 10.7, 8.84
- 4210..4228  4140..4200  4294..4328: -1.0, 8.96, 9.36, 9.1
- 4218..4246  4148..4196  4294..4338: -1.6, 8.96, 10.1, 9.45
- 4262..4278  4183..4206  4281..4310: -1.9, 9.39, 8.73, 8.9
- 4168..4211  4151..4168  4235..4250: 1.5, 8.68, 11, 9.54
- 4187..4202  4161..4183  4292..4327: -1.3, 8.76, 9.2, 8.83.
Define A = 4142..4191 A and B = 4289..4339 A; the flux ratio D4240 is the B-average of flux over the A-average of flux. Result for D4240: 1.14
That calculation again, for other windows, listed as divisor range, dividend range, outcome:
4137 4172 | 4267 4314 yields 1.01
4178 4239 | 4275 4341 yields 1.06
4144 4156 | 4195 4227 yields 1.18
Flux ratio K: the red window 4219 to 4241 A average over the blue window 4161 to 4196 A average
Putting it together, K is 1.06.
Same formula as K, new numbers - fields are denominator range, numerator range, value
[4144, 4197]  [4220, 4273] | 1.16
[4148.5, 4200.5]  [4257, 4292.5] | 1.11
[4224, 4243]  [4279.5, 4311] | 0.88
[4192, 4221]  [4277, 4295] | 1.00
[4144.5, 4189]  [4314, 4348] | 1.36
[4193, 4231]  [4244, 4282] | 1.11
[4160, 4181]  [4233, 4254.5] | 1.22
